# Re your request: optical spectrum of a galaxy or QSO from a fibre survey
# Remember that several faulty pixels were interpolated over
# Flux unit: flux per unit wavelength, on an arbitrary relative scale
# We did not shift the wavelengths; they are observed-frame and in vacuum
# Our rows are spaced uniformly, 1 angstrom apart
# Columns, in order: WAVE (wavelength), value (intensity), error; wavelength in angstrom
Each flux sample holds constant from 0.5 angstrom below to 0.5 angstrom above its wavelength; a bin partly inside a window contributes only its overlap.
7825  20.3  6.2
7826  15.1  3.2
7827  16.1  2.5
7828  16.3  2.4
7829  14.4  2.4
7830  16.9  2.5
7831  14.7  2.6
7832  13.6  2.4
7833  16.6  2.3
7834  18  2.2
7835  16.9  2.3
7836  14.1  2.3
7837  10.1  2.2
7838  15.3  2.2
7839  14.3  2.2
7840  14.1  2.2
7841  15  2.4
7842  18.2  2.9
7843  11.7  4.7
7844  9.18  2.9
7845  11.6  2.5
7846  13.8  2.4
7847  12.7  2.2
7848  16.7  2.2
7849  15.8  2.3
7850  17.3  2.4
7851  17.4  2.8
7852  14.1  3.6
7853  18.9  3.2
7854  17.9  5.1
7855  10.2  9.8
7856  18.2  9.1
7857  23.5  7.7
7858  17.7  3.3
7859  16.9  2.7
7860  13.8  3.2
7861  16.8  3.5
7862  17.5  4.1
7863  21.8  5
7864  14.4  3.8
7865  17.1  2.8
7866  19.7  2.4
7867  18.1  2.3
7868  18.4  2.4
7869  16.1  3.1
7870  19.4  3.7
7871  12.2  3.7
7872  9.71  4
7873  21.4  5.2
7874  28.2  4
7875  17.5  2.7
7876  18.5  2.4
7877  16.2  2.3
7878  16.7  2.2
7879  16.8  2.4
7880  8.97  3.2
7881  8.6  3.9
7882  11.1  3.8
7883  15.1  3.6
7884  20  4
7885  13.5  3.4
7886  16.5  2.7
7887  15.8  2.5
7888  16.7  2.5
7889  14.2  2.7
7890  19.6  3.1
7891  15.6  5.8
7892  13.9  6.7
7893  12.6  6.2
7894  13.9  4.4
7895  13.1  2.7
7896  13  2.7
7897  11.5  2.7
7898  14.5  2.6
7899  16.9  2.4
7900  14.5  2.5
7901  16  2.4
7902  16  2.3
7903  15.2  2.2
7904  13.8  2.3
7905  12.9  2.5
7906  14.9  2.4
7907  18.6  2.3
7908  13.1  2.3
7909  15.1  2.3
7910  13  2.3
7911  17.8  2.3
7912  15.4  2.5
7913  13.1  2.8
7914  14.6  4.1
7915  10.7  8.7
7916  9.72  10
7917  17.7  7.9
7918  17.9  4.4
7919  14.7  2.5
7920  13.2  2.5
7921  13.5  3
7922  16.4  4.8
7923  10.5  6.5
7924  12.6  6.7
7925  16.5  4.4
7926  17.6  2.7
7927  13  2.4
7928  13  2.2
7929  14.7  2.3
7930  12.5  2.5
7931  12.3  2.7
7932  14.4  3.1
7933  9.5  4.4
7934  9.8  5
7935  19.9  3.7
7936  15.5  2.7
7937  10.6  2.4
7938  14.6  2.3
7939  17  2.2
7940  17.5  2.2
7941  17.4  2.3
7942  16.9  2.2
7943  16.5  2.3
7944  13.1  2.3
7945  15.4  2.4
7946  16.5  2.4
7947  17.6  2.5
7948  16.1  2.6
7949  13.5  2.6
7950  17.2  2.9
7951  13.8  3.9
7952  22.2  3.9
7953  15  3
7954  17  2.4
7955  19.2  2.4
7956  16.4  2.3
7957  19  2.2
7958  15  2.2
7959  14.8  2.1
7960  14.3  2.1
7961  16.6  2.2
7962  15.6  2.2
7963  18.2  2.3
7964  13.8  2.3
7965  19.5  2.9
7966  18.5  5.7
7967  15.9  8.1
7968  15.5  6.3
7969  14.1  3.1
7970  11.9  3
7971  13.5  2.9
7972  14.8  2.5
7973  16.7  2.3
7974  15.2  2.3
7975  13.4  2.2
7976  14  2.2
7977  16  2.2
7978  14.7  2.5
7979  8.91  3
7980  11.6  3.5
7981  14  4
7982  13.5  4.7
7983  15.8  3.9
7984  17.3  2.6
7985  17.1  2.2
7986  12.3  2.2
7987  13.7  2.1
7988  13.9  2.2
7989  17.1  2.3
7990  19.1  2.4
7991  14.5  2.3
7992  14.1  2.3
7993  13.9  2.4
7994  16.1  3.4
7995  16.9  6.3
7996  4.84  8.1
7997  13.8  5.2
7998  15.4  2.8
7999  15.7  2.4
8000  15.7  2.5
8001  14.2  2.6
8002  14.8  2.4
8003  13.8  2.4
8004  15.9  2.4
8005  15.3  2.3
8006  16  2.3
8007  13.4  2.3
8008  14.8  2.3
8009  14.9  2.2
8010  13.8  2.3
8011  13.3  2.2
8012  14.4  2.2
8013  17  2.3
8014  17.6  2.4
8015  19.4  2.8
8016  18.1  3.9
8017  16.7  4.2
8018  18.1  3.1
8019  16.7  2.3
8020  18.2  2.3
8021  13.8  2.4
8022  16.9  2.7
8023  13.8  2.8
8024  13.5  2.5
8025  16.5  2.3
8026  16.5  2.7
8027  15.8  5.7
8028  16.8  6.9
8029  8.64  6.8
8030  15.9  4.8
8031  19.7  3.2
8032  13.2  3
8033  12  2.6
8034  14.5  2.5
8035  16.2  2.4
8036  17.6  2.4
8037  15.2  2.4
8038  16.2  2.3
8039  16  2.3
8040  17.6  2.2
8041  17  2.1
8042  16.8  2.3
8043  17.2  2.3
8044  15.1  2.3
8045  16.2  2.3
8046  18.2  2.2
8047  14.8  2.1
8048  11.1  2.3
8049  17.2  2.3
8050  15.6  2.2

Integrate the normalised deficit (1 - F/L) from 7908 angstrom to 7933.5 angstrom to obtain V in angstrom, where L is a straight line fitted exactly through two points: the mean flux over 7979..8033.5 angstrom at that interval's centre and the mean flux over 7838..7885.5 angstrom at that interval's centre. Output 2.7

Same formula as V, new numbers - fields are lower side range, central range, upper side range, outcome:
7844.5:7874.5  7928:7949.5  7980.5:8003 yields 1.1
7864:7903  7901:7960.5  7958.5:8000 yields 0.9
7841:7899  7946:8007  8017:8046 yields 2.3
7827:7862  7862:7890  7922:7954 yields -2.2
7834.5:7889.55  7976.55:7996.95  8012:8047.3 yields 2.3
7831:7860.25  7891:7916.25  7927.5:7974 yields 1.9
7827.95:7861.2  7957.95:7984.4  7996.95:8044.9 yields 1.1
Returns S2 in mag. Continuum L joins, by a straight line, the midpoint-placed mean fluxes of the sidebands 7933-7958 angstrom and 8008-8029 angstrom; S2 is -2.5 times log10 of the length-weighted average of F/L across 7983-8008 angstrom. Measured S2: 0.08 mag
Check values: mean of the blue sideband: 16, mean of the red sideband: 15.9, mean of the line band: 14.8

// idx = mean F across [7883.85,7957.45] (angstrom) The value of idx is 15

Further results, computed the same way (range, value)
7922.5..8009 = 15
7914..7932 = 13.9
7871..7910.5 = 15.2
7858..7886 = 16.5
